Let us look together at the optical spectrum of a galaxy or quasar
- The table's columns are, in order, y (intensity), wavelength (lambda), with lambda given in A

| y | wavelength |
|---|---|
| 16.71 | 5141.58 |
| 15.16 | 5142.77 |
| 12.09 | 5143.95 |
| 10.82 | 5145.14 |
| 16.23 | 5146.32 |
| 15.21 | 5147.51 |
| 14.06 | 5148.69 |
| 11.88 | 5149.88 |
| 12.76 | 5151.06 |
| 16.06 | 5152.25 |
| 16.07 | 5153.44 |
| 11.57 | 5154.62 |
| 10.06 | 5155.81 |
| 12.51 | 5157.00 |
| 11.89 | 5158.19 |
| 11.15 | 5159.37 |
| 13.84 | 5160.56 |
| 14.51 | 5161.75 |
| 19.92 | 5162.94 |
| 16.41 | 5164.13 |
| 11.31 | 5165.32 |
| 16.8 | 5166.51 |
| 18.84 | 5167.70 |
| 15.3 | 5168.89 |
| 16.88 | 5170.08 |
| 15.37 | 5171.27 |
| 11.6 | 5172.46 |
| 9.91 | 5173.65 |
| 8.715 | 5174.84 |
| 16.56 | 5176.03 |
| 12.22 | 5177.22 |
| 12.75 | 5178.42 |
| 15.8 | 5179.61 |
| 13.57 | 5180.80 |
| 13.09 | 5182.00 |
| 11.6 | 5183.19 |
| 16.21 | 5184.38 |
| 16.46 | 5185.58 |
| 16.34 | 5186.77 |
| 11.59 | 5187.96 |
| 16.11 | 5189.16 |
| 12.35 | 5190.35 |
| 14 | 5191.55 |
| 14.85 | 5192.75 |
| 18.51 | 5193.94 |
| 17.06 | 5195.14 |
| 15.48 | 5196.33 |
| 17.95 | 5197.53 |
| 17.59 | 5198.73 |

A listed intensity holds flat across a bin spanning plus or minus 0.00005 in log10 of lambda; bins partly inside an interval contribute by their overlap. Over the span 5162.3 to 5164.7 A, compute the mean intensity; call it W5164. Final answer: 18.1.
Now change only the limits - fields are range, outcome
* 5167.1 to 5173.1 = 15.6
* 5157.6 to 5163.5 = 14.2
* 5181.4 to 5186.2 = 14.4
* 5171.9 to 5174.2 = 10.8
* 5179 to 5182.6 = 14.1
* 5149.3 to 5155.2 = 13.7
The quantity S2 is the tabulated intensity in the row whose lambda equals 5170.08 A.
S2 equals 16.88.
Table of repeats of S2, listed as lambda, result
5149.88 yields 11.88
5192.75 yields 14.85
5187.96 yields 11.59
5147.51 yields 15.21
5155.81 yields 10.06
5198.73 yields 17.59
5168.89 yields 15.3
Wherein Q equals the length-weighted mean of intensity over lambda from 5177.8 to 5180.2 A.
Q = 14.2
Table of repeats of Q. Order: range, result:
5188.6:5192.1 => 14.1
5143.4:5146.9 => 13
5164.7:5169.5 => 15.6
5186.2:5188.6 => 14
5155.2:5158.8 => 11.5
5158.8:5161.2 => 12.5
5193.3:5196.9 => 17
